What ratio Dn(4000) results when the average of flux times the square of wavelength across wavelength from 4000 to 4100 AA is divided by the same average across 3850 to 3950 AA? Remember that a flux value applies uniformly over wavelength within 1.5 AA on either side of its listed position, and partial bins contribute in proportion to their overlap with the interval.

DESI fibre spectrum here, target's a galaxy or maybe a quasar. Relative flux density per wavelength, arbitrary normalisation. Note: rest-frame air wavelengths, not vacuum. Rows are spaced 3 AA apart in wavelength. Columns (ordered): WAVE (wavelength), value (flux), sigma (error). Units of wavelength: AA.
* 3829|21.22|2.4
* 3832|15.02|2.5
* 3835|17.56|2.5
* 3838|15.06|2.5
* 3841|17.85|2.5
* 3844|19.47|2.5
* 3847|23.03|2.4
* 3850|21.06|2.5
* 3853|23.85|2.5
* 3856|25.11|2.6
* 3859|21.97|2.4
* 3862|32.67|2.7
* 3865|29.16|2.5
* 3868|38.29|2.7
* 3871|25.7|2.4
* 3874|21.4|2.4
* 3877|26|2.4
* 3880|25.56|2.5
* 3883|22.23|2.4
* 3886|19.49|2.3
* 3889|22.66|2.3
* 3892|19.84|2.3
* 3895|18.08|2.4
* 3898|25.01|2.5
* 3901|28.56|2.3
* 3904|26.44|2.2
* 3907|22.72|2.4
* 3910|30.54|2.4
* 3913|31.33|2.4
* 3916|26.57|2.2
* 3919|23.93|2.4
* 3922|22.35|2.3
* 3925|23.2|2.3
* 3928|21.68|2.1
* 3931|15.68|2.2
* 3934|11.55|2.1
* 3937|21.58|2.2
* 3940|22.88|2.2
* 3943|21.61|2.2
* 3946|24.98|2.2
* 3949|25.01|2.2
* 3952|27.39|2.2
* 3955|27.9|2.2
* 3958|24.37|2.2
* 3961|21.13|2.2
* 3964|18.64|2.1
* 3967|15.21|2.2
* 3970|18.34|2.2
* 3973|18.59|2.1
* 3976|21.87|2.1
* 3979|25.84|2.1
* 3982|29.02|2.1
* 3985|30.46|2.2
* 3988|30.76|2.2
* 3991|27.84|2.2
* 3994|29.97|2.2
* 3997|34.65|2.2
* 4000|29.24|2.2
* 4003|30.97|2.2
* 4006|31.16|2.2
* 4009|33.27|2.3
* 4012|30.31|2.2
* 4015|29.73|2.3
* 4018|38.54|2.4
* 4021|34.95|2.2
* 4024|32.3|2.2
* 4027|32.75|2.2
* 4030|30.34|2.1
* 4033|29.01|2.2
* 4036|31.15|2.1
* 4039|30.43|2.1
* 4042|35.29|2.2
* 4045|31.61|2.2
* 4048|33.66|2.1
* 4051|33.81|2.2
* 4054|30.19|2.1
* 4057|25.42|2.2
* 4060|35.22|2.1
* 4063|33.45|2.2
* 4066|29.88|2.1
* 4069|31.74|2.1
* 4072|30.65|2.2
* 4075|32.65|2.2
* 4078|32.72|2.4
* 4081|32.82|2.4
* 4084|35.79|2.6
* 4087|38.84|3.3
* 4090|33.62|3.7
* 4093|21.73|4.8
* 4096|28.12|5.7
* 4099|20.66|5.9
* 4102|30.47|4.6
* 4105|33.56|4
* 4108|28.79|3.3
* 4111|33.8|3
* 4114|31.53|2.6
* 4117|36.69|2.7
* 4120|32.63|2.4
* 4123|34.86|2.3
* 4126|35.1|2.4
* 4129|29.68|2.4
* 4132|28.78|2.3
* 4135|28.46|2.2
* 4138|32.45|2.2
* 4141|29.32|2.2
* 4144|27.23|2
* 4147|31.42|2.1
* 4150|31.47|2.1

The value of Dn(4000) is 1.41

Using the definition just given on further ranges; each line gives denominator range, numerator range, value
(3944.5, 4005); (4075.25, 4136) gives 1.31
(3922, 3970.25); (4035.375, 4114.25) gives 1.56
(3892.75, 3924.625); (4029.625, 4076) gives 1.34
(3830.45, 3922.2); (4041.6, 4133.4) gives 1.48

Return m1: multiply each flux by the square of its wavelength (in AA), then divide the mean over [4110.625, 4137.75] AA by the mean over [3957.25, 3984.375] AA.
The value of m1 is 1.61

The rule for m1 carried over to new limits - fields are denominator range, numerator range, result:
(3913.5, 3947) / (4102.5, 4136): 1.63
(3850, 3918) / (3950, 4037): 1.17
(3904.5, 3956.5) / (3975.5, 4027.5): 1.36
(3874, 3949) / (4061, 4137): 1.50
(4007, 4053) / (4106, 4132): 1.05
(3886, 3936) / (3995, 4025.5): 1.48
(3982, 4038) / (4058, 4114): 1.03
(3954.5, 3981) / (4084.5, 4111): 1.51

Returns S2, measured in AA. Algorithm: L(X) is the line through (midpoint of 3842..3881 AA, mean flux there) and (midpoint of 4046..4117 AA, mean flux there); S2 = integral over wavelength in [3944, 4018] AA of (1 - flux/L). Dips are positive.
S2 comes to 5.24 AA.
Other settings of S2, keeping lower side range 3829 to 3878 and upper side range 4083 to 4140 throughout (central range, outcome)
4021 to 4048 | -2.8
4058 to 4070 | -1.0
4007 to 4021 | -2.4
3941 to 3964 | 1.9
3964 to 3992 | 3.4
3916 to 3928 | 0.9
